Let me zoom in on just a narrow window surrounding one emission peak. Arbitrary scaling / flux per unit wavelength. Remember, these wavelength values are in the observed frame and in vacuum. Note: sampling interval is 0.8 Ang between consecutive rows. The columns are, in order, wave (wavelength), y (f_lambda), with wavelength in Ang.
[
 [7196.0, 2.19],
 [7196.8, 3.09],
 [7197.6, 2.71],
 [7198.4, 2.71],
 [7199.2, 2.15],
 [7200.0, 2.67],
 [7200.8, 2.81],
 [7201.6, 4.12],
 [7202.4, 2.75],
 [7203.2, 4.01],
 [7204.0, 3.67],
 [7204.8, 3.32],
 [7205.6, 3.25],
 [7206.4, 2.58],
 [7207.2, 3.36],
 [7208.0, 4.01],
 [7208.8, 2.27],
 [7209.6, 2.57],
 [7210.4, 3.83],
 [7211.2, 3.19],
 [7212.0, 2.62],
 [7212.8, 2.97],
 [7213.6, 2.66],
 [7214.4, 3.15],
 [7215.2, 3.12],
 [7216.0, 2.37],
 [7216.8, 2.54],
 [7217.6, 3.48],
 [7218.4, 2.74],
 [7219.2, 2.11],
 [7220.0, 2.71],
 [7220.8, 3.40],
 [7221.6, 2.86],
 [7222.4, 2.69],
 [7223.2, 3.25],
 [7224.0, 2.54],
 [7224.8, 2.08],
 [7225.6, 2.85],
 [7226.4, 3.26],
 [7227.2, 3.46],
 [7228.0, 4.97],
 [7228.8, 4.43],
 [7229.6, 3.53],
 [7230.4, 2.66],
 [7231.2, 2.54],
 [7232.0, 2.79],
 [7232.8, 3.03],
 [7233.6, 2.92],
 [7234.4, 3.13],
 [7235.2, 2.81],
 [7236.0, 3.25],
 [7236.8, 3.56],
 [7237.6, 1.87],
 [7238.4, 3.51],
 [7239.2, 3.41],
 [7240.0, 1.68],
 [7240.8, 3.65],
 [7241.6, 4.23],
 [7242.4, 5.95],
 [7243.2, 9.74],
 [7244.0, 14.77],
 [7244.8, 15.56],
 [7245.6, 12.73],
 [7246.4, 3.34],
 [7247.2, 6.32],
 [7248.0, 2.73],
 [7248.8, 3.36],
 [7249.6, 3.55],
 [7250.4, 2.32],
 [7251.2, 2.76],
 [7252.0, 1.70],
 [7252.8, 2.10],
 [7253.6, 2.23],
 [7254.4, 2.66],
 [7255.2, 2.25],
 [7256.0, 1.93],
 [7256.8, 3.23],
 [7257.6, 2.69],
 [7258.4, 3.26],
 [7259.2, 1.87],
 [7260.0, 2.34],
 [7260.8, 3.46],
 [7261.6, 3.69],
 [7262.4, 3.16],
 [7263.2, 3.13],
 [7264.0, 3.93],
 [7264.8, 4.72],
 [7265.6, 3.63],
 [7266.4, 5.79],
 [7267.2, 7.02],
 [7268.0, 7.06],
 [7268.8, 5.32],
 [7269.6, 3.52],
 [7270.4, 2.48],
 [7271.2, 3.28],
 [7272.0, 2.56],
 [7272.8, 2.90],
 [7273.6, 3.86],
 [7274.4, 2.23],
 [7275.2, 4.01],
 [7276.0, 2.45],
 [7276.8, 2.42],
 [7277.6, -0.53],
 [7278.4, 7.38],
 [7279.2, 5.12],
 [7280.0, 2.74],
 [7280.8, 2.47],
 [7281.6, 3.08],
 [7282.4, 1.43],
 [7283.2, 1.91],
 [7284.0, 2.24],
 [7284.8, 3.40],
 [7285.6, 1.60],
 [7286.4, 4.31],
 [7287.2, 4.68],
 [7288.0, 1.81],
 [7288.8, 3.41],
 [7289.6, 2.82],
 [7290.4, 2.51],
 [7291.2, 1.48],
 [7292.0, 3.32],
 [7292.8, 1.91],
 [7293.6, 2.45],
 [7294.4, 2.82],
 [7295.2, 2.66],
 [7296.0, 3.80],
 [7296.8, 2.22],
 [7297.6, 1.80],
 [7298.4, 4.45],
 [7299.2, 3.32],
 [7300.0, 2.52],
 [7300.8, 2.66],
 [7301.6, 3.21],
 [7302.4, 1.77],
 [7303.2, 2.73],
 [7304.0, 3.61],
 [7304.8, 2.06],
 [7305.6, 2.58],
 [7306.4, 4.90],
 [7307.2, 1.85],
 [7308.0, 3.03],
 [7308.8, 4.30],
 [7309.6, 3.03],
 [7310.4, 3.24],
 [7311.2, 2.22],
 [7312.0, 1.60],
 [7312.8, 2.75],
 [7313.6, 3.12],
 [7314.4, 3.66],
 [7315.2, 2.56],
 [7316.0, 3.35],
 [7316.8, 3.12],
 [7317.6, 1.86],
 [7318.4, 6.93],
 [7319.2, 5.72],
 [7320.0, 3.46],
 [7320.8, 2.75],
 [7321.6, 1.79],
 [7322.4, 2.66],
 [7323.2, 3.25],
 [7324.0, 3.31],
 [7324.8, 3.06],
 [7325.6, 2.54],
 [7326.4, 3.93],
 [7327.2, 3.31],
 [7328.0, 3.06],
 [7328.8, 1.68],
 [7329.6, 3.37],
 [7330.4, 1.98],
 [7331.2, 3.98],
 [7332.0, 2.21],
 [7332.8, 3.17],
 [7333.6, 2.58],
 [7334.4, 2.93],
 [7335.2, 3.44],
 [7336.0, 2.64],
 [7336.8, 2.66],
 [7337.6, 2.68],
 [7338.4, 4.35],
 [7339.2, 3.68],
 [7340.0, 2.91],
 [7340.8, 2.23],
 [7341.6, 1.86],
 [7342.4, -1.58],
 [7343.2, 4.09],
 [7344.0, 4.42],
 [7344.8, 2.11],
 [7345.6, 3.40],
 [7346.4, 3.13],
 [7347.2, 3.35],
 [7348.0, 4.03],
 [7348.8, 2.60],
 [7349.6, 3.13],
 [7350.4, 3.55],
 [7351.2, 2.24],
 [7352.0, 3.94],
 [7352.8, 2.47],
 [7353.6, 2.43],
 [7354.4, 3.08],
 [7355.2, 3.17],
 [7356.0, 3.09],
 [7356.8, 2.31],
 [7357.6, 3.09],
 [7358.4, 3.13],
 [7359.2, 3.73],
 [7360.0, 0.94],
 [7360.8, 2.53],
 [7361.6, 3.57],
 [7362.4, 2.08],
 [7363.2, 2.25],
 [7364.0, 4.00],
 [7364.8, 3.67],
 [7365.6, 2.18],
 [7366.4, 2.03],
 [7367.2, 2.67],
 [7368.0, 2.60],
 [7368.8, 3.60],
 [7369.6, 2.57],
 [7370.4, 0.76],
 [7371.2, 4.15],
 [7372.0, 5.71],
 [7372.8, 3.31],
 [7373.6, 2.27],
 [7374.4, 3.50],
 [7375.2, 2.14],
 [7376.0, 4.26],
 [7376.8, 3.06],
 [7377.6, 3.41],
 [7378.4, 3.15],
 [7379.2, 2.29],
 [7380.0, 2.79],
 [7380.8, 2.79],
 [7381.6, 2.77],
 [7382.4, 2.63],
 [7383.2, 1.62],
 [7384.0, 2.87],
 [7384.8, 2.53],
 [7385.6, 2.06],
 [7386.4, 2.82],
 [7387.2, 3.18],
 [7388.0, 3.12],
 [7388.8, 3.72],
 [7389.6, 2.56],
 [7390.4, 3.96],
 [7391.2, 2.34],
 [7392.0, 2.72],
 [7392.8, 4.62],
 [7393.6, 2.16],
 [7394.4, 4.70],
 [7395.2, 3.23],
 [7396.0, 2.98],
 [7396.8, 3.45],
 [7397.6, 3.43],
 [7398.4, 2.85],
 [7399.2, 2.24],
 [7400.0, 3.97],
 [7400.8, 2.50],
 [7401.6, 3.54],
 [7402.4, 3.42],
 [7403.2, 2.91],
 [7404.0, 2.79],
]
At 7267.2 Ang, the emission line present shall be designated [N II]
